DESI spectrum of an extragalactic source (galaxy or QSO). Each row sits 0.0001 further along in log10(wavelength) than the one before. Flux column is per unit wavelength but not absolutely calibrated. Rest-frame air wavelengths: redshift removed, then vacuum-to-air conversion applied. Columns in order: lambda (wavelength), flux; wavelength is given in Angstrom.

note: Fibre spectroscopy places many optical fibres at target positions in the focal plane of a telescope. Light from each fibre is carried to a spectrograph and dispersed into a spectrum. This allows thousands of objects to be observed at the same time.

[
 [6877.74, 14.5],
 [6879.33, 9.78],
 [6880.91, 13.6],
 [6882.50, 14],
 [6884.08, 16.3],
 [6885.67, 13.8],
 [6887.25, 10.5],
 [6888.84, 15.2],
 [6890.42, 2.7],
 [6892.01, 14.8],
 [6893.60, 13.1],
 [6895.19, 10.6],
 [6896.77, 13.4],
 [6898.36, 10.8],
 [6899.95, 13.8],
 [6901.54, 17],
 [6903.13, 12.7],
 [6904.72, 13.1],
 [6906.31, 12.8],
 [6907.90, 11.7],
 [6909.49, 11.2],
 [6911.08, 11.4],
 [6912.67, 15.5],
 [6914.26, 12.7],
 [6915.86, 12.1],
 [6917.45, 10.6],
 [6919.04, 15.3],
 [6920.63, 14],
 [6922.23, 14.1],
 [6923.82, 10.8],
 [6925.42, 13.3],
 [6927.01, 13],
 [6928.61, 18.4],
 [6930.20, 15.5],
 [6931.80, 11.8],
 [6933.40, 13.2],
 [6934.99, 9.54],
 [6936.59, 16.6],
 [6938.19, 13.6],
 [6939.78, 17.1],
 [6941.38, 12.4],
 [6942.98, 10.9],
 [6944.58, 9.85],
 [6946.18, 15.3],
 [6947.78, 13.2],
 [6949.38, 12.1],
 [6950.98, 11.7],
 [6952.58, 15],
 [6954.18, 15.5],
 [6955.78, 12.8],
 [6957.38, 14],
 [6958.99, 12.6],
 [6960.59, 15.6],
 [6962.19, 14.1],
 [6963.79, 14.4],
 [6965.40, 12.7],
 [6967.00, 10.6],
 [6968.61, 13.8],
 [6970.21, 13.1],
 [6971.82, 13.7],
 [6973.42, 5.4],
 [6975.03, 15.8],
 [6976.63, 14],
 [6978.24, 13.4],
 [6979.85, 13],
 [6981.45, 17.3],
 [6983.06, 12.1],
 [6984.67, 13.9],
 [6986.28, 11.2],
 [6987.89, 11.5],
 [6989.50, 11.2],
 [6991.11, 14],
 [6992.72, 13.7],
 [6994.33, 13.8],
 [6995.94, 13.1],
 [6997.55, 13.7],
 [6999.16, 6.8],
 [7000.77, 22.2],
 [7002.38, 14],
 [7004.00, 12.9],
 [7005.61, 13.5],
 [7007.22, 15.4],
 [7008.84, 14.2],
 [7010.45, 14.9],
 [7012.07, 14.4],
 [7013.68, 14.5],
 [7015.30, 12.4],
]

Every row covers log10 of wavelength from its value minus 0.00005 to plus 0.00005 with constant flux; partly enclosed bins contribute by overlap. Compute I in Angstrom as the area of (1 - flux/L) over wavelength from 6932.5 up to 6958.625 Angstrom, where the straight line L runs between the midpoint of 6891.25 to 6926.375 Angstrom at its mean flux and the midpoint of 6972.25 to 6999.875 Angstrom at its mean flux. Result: -1.0 Angstrom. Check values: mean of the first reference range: 12.9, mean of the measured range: 13.3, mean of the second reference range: 12.6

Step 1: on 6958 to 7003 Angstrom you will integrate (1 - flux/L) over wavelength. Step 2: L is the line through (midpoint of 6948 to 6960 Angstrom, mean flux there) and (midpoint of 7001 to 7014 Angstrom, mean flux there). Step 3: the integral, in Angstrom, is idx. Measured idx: 2.39 Angstrom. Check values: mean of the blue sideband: 13.4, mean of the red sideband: 14.6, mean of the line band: 13.2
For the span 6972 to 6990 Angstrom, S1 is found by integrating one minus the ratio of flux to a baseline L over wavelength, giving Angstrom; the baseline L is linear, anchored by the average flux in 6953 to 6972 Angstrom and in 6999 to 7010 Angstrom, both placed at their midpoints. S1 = 1.7 Angstrom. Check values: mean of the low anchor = 13.6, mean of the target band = 12.7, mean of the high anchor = 14.6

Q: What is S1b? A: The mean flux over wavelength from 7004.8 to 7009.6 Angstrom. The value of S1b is 14.4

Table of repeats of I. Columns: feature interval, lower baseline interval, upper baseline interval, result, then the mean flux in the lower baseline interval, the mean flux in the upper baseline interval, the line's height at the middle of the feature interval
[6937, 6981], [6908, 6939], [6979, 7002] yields 0.3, 13.3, 13.4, 13.3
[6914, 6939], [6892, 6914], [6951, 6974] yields -0.8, 12.9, 13.1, 13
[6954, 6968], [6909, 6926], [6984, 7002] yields -0.5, 12.8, 13.2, 13.1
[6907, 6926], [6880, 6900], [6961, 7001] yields -0.2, 12.4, 13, 12.6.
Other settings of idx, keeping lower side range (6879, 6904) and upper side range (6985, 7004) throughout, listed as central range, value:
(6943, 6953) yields 0.3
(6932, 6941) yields -0.6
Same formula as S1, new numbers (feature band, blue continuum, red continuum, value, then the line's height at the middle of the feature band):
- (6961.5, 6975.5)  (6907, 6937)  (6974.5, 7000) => 0.6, 13.1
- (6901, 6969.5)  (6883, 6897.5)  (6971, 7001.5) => -3.4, 12.7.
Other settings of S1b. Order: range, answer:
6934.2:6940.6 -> 14.2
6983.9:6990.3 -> 11.9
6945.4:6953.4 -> 13.5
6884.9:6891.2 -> 10.6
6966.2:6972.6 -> 12.8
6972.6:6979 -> 12.2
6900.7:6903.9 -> 14.8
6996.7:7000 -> 10.4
